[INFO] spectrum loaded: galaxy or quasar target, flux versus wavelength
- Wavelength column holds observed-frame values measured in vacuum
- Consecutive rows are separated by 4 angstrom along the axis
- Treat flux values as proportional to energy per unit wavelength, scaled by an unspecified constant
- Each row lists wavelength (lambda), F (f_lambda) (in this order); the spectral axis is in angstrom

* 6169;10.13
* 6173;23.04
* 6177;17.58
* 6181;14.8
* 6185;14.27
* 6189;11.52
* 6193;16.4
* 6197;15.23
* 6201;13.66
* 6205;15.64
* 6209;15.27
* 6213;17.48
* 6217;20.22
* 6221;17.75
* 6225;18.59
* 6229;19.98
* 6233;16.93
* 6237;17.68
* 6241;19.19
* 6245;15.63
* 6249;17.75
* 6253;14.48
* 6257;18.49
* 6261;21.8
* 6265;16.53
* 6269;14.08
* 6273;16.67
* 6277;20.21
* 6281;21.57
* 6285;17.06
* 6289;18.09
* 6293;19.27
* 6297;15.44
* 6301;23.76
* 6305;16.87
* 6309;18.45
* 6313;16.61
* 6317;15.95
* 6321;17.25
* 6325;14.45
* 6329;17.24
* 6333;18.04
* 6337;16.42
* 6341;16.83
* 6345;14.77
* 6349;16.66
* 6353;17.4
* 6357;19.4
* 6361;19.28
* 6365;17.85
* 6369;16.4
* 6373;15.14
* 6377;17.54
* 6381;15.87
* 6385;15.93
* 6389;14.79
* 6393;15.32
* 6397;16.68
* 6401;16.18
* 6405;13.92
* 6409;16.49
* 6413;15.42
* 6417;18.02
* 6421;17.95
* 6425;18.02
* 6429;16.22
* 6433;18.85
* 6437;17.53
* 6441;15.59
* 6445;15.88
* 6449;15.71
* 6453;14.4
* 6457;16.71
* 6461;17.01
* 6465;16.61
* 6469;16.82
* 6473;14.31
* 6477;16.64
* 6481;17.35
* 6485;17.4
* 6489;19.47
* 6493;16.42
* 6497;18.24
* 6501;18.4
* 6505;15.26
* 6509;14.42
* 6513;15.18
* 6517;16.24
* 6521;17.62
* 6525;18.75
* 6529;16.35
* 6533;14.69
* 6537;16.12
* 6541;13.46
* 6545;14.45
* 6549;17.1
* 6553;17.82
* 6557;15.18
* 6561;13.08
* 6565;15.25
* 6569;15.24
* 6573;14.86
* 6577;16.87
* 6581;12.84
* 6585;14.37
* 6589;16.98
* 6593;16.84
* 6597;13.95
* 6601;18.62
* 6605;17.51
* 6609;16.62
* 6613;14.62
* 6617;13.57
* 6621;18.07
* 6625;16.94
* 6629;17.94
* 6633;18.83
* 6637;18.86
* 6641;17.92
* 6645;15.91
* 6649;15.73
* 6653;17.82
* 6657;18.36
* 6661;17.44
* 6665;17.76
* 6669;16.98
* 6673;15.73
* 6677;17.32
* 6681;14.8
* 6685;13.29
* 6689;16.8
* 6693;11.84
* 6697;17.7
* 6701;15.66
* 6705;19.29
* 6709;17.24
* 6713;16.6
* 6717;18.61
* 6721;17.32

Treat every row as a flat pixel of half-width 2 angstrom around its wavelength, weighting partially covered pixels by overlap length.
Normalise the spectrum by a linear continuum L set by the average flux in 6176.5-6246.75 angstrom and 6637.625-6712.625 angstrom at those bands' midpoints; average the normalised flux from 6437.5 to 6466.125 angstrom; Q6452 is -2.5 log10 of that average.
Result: 0.03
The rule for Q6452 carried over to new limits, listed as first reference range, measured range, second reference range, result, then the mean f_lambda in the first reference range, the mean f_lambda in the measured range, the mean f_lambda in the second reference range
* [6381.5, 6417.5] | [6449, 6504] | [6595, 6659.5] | -0.04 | 15.8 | 16.8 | 17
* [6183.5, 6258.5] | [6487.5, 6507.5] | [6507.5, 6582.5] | -0.11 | 16.6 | 17.4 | 15.6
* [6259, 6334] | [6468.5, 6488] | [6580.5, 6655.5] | 0.03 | 17.9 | 16.6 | 16.6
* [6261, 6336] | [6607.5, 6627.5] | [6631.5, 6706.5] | 0.06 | 17.7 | 16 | 16.7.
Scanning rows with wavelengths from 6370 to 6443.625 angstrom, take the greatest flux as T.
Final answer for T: 18.85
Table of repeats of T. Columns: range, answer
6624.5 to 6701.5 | 18.86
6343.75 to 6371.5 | 19.4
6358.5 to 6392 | 19.28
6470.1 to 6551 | 19.47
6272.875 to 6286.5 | 21.57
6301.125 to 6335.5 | 18.45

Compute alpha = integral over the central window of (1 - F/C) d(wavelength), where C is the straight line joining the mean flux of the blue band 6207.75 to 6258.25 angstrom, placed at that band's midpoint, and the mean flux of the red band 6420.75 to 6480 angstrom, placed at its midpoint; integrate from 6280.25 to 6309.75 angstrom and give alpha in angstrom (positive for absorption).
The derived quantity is -2.3 angstrom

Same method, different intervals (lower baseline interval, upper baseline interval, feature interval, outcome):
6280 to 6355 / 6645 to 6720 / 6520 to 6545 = 1.43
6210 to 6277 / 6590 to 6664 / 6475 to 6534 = 1.24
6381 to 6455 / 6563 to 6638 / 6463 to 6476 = 0.22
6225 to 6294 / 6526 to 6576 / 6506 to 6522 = 0.01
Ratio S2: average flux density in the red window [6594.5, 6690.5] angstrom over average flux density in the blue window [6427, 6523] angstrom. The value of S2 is 1.01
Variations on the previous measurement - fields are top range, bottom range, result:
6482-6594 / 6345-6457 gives 0.97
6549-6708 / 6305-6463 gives 0.98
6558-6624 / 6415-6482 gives 0.94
